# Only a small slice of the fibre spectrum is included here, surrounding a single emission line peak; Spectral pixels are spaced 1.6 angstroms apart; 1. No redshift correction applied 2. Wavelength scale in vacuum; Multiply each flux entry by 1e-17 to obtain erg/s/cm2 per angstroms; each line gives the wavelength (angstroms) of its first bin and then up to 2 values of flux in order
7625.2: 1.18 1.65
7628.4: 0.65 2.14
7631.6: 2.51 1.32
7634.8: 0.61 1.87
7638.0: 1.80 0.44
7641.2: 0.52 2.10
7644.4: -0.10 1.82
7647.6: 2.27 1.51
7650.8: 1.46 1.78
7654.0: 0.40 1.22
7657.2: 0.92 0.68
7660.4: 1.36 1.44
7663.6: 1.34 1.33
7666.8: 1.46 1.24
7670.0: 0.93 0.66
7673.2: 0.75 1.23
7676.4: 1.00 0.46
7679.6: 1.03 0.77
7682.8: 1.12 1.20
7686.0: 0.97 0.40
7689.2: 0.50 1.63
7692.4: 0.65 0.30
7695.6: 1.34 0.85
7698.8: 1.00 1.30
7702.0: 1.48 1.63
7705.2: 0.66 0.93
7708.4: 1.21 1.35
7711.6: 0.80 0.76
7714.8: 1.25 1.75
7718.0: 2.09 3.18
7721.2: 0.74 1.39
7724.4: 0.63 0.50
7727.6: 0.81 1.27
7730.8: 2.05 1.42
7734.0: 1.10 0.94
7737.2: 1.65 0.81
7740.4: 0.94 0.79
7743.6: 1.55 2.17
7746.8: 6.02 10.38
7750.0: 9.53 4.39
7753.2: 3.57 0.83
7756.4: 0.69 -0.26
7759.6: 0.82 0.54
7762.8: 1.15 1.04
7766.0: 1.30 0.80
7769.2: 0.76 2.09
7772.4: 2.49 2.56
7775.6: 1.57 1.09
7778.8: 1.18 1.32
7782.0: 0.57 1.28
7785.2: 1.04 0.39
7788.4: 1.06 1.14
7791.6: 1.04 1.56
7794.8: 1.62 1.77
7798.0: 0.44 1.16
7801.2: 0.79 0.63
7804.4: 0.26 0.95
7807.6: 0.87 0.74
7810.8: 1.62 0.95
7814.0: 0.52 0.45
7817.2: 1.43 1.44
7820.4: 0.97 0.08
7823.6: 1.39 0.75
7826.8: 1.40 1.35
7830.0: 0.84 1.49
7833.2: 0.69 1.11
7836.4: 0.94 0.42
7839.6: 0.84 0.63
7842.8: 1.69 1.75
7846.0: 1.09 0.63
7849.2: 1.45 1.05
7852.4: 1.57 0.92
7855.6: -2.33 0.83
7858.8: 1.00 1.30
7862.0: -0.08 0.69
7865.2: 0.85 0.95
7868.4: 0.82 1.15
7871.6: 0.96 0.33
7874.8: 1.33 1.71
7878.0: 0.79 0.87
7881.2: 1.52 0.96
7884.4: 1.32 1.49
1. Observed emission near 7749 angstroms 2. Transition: H-alpha 6563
